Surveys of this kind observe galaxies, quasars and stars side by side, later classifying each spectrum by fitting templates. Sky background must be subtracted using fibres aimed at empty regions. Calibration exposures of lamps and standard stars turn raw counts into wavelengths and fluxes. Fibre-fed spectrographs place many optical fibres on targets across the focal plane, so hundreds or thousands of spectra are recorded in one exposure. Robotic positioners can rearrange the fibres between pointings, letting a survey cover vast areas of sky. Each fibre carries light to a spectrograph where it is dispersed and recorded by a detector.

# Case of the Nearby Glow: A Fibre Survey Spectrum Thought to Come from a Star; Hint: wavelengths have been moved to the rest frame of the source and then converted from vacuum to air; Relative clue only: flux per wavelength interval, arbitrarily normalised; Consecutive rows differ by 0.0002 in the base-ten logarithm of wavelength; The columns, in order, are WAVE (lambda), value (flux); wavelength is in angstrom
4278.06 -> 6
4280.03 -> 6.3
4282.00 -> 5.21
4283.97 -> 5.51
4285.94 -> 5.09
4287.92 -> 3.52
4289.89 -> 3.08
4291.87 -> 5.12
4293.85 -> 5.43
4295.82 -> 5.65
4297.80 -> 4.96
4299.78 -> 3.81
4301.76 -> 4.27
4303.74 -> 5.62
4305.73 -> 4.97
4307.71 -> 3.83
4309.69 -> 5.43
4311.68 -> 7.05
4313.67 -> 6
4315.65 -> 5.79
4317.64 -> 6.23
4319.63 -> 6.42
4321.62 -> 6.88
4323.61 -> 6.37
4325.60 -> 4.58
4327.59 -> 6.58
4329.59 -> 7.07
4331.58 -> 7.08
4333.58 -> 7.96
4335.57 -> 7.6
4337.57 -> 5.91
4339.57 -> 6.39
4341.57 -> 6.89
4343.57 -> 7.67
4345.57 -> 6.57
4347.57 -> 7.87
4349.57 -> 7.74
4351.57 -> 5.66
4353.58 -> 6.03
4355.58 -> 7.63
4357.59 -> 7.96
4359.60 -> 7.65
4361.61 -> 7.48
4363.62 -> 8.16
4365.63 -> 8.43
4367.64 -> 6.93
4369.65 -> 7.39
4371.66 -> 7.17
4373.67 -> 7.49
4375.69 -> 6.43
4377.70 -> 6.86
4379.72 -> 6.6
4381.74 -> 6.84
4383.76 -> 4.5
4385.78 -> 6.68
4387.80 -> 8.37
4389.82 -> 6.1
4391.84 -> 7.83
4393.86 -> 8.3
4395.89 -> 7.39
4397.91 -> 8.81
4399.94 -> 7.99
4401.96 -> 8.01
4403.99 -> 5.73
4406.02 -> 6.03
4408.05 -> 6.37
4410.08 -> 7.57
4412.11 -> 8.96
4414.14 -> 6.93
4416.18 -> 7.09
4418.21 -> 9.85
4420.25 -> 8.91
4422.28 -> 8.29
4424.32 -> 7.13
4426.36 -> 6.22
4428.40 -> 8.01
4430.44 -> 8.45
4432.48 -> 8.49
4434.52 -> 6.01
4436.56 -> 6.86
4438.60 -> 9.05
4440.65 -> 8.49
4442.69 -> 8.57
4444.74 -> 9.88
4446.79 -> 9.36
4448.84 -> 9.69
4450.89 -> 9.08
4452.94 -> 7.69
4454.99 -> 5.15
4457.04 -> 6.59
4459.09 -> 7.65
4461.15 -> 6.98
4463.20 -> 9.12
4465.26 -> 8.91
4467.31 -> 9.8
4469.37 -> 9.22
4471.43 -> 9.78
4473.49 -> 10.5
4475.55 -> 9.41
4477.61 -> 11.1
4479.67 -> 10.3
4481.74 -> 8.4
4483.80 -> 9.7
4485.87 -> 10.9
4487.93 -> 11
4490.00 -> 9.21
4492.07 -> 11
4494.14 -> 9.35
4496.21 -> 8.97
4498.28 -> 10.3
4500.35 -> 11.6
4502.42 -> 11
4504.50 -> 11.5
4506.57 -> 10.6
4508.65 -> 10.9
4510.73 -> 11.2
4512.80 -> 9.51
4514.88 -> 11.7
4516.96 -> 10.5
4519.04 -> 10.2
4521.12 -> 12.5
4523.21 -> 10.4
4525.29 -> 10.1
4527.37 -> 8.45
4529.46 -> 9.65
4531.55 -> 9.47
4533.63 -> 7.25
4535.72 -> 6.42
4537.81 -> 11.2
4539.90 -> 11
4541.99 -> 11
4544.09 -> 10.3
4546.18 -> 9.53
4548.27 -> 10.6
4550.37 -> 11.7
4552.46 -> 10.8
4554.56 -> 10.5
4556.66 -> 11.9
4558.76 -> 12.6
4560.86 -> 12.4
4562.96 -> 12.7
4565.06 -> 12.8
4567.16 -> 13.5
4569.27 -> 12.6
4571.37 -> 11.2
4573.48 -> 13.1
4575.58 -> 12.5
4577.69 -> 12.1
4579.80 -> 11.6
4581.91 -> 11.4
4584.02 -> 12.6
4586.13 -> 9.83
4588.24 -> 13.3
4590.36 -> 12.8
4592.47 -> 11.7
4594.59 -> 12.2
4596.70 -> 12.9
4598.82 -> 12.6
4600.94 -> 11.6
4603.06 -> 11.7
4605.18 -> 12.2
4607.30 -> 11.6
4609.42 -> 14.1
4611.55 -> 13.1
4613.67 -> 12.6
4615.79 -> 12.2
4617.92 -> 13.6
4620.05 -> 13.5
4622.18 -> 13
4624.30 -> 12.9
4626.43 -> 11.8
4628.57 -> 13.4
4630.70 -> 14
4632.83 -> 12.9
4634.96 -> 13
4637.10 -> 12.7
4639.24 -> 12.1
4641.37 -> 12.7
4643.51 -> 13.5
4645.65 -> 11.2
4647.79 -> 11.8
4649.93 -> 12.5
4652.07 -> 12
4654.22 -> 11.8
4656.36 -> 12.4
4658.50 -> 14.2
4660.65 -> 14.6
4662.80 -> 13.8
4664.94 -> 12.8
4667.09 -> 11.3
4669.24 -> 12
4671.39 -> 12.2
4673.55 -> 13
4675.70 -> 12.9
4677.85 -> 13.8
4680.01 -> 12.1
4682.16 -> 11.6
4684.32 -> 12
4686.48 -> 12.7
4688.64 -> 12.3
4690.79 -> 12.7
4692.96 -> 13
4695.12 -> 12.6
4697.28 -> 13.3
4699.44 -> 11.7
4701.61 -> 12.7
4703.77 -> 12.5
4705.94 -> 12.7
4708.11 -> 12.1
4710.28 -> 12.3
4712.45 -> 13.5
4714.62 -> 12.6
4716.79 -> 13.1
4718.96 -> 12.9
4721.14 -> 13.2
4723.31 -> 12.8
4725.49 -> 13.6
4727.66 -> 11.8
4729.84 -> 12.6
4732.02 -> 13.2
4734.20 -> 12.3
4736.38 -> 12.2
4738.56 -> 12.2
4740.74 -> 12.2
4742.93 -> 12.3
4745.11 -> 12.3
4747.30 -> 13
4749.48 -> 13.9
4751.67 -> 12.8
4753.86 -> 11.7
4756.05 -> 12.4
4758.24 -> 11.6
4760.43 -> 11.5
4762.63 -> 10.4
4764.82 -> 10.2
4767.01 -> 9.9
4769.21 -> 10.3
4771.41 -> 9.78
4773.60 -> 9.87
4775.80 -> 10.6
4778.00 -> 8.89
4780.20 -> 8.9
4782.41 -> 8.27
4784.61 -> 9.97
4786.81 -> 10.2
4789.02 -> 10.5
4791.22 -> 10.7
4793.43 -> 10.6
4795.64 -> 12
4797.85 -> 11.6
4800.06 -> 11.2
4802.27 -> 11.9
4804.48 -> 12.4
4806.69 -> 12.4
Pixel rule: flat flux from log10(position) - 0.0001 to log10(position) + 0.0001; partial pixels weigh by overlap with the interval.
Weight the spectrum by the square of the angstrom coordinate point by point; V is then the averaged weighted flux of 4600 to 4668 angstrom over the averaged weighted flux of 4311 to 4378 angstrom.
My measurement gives 2.08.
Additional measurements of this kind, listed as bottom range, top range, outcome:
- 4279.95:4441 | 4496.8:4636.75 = 1.89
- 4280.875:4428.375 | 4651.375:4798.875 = 2.11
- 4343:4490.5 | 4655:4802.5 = 1.72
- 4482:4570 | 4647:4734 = 1.28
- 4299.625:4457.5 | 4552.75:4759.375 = 1.98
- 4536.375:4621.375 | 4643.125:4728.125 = 1.10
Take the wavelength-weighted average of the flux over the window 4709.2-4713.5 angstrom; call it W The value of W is 12.9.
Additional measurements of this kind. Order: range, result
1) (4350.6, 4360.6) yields 6.99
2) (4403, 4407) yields 5.88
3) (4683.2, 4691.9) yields 12.4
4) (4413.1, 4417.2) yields 7.03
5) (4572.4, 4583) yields 12.1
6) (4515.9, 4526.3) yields 10.7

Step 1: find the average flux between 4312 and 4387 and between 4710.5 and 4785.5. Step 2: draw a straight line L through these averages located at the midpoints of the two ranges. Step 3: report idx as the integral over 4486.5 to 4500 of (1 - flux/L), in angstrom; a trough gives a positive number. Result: -2.3 angstrom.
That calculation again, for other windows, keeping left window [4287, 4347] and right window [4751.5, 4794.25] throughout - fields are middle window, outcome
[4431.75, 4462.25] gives -3.5 angstrom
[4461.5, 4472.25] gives -2.7 angstrom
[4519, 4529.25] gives -3.1 angstrom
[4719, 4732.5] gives -4.0 angstrom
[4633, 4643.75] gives -4.4 angstrom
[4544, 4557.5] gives -4.3 angstrom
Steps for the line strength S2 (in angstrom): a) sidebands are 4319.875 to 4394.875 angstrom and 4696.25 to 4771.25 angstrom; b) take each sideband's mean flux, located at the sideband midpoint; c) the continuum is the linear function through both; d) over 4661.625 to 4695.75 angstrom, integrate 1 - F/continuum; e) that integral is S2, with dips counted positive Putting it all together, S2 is -3.18 angstrom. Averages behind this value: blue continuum 7.01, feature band 12.6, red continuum 12.3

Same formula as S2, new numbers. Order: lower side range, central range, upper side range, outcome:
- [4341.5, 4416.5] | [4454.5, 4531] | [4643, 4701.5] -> -4.4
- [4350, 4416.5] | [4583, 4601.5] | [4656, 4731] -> -2.1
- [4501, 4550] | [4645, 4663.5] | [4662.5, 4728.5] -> -1.0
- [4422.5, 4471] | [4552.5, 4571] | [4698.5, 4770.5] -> -4.7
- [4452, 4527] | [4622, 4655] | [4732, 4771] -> -4.9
